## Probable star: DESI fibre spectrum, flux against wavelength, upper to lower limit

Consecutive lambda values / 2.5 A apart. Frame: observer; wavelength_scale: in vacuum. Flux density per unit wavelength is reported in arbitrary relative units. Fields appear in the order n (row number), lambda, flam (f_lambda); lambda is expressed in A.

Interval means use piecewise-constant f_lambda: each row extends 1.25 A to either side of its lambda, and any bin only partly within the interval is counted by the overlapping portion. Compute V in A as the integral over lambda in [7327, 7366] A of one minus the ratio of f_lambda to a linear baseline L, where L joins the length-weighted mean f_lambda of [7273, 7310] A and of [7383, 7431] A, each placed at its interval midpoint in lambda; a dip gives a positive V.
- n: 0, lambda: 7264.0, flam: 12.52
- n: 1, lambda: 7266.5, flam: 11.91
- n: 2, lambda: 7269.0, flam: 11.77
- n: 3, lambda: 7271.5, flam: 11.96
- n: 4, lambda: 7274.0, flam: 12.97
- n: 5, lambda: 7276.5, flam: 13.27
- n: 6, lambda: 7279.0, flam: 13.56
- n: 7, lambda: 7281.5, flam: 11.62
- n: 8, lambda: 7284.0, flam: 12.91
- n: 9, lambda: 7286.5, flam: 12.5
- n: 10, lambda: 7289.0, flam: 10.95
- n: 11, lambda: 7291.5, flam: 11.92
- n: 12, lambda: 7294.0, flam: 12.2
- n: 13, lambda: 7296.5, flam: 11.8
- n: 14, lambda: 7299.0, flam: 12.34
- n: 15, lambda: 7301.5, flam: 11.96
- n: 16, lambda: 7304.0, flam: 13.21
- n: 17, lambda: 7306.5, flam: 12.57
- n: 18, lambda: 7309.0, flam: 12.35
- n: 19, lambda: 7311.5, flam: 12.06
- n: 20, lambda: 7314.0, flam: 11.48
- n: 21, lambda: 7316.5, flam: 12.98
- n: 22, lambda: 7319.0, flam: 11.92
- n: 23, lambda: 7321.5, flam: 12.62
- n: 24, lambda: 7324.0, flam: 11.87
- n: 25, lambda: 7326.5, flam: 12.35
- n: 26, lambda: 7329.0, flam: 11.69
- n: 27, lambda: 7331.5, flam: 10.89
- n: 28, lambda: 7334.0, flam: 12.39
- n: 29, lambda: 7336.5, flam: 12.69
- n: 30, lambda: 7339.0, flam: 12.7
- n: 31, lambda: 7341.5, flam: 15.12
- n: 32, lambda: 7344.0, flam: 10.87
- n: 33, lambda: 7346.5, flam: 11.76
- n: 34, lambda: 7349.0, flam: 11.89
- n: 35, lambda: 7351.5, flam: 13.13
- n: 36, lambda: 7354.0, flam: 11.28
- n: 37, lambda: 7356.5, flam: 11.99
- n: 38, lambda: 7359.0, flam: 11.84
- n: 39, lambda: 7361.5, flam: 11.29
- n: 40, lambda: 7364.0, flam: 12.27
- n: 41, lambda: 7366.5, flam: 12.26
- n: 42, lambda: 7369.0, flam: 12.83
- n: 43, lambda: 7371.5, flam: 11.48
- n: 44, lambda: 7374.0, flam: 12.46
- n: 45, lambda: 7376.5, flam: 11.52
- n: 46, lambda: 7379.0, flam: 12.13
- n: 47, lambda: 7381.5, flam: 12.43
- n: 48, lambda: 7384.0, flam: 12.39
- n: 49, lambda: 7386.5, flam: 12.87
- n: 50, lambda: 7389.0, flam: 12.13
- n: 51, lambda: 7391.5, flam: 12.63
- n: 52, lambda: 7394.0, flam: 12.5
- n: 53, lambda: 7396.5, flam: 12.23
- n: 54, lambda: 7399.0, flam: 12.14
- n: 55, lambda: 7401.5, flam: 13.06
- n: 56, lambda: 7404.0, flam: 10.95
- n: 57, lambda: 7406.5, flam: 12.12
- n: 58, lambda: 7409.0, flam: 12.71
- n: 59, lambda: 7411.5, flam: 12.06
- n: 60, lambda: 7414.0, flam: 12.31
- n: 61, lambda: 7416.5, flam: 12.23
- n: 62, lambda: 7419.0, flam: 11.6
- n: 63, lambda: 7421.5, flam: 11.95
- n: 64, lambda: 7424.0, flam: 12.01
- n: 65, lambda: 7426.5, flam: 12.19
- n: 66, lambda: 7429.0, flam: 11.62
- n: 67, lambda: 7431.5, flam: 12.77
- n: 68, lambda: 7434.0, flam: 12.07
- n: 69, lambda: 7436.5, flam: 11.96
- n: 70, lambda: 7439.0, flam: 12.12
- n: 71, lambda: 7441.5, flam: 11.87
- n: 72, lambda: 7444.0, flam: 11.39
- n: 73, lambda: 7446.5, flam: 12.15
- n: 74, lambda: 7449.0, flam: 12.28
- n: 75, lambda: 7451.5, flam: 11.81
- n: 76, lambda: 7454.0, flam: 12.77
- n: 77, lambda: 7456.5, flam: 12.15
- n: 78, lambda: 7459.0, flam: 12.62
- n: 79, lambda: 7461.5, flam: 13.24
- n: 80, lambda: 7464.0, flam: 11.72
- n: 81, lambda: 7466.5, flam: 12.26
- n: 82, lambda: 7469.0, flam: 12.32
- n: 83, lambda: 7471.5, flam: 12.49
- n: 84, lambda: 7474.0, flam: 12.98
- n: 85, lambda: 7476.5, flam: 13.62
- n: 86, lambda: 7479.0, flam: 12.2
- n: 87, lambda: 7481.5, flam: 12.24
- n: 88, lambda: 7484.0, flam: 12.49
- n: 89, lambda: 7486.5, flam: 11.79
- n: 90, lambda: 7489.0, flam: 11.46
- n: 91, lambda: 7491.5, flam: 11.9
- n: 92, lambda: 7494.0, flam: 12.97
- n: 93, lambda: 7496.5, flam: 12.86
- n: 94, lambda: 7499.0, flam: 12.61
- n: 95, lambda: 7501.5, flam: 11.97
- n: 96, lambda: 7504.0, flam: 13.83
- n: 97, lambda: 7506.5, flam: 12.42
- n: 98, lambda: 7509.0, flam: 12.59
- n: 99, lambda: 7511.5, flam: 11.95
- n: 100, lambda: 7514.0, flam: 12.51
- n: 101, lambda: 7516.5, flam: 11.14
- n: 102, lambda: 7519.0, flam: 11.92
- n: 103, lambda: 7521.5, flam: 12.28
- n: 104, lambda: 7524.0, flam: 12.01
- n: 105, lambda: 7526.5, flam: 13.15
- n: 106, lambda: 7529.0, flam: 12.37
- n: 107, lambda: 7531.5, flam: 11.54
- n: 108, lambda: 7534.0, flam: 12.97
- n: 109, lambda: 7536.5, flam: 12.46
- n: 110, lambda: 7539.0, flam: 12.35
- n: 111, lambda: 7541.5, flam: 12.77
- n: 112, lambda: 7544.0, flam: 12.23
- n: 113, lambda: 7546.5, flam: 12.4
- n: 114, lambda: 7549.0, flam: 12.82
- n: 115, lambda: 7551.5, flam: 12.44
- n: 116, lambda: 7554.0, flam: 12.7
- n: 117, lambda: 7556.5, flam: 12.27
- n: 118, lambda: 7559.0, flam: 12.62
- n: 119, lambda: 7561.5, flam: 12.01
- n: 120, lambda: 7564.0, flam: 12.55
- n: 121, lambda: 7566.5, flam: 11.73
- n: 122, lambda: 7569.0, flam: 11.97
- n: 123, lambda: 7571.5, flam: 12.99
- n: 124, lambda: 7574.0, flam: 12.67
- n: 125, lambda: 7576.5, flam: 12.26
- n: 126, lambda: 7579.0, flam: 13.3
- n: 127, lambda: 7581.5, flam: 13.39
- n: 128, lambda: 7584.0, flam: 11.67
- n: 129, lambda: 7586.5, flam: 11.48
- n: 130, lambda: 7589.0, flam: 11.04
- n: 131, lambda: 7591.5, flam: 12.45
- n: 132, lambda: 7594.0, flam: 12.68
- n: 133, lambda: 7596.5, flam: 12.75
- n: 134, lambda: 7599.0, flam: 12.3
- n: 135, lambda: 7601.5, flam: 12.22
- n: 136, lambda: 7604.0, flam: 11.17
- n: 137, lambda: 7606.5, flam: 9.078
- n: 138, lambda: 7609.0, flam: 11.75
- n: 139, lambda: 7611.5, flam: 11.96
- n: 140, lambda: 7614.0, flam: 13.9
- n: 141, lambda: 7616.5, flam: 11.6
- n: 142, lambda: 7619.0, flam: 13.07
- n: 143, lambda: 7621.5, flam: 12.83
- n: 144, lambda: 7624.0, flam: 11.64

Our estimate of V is 0.6 A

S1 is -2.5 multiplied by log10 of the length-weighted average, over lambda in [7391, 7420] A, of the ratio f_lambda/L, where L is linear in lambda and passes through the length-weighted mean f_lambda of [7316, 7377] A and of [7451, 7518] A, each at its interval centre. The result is 0.01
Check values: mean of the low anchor 12.2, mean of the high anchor 12.4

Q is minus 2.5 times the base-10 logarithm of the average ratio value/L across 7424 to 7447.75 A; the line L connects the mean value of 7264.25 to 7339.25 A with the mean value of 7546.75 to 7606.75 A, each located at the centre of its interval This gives 0.02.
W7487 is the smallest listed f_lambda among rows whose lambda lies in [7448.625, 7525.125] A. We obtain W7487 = 11.14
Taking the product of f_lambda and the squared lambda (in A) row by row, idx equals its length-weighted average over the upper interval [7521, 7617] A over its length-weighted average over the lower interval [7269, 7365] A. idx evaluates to 1.1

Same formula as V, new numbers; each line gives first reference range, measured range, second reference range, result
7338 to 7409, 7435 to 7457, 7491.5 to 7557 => 0.5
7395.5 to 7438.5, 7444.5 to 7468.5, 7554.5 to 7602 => -0.3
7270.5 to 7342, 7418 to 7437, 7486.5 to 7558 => 0.5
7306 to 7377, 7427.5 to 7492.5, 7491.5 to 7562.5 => 0.5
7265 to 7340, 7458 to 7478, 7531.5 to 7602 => -0.5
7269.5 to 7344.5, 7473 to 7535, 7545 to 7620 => -0.6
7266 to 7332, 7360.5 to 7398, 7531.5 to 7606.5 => 0.0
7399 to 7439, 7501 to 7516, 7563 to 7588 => -0.3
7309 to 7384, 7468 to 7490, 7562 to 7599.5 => -0.3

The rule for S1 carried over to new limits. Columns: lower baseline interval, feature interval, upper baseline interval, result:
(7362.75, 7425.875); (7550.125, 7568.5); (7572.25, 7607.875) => -0.022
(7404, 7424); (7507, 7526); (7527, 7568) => 0.018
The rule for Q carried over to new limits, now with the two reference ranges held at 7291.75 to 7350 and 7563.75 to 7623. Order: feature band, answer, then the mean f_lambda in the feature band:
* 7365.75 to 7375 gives 0.00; 12.3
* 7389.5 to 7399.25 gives -0.01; 12.4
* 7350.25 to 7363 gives 0.03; 11.9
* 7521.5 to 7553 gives -0.02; 12.5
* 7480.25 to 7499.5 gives -0.01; 12.3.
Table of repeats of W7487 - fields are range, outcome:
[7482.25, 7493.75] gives 11.46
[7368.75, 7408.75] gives 10.95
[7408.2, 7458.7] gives 11.39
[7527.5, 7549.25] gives 11.54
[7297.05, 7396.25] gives 10.87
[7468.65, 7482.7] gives 12.2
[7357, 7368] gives 11.29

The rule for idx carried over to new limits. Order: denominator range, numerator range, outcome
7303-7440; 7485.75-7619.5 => 1.06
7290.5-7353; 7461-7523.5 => 1.06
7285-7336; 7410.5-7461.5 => 1.04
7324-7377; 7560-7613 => 1.06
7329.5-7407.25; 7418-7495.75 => 1.03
